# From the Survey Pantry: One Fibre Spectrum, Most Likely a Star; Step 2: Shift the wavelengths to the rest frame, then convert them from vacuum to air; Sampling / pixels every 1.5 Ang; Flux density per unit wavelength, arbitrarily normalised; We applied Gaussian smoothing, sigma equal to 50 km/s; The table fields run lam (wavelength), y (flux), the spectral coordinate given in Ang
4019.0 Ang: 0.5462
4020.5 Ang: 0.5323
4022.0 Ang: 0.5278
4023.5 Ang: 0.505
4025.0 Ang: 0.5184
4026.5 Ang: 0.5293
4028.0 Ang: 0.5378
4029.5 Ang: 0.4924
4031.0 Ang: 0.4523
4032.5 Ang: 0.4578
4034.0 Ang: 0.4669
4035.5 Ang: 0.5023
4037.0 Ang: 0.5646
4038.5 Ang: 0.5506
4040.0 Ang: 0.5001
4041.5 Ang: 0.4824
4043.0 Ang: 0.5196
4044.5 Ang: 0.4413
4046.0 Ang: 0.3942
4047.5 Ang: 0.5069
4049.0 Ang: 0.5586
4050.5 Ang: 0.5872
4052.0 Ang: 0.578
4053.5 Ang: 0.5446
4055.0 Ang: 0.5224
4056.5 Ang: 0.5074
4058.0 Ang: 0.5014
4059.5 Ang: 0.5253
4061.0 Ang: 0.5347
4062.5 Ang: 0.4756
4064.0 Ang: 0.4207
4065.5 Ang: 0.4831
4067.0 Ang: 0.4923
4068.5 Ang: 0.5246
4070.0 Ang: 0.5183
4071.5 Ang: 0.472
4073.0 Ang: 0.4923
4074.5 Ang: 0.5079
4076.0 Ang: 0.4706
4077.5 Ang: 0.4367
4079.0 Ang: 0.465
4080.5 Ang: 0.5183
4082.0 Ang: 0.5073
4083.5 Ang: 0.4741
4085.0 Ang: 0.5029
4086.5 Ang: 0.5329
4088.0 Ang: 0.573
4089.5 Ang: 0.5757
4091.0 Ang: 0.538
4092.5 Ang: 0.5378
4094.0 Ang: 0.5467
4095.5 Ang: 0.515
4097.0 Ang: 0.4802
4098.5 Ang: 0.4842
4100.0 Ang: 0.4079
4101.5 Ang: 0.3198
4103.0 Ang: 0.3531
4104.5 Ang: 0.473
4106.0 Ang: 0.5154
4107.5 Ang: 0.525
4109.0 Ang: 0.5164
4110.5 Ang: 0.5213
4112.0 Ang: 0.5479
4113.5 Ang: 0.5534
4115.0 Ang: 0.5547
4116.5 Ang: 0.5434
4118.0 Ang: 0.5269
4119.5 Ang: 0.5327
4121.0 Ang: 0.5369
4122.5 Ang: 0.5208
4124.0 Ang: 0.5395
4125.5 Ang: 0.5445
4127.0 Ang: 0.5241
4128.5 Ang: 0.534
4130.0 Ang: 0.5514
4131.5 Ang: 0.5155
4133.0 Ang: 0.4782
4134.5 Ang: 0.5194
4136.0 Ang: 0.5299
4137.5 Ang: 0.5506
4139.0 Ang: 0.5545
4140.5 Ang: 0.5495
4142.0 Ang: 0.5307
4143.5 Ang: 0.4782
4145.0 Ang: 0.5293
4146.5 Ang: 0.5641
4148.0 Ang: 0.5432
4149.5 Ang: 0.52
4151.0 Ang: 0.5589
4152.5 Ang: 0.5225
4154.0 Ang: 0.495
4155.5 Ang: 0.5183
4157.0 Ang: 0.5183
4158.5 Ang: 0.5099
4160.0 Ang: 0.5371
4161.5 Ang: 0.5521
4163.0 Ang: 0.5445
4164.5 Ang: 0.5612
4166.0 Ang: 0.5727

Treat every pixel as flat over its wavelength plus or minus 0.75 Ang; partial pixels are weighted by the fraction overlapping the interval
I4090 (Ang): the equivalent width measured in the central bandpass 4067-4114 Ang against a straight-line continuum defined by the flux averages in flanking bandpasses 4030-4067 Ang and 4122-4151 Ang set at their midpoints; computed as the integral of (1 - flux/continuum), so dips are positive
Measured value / 1.80 Ang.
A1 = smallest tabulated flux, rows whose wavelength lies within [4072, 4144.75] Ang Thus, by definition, 0.3198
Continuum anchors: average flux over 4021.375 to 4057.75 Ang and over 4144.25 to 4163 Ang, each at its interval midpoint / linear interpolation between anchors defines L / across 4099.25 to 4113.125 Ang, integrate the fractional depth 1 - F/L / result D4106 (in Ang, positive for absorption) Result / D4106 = 1.5 Ang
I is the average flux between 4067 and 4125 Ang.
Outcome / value 0.504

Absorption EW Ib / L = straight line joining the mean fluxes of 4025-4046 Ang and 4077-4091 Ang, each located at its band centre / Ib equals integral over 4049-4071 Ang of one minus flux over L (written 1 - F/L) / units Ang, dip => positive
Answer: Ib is -0.5 Ang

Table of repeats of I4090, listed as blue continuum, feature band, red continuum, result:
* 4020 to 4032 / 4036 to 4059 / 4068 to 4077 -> -0.6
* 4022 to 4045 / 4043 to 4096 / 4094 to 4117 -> -1.3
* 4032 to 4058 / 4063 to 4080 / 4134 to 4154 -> 1.2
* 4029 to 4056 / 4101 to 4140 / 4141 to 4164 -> 0.5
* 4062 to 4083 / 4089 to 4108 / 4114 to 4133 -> 1.1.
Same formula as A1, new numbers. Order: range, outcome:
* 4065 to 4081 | 0.4367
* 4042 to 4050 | 0.3942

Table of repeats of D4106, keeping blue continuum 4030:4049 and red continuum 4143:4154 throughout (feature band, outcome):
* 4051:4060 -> -0.7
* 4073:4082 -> 0.4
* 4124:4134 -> -0.1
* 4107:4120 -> -0.5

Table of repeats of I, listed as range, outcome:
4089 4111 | 0.486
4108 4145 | 0.531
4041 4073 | 0.504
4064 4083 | 0.488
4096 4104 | 0.414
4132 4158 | 0.527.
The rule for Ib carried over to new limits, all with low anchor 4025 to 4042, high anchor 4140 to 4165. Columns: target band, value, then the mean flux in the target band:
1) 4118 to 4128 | -0.16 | 0.533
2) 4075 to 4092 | 0.21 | 0.509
